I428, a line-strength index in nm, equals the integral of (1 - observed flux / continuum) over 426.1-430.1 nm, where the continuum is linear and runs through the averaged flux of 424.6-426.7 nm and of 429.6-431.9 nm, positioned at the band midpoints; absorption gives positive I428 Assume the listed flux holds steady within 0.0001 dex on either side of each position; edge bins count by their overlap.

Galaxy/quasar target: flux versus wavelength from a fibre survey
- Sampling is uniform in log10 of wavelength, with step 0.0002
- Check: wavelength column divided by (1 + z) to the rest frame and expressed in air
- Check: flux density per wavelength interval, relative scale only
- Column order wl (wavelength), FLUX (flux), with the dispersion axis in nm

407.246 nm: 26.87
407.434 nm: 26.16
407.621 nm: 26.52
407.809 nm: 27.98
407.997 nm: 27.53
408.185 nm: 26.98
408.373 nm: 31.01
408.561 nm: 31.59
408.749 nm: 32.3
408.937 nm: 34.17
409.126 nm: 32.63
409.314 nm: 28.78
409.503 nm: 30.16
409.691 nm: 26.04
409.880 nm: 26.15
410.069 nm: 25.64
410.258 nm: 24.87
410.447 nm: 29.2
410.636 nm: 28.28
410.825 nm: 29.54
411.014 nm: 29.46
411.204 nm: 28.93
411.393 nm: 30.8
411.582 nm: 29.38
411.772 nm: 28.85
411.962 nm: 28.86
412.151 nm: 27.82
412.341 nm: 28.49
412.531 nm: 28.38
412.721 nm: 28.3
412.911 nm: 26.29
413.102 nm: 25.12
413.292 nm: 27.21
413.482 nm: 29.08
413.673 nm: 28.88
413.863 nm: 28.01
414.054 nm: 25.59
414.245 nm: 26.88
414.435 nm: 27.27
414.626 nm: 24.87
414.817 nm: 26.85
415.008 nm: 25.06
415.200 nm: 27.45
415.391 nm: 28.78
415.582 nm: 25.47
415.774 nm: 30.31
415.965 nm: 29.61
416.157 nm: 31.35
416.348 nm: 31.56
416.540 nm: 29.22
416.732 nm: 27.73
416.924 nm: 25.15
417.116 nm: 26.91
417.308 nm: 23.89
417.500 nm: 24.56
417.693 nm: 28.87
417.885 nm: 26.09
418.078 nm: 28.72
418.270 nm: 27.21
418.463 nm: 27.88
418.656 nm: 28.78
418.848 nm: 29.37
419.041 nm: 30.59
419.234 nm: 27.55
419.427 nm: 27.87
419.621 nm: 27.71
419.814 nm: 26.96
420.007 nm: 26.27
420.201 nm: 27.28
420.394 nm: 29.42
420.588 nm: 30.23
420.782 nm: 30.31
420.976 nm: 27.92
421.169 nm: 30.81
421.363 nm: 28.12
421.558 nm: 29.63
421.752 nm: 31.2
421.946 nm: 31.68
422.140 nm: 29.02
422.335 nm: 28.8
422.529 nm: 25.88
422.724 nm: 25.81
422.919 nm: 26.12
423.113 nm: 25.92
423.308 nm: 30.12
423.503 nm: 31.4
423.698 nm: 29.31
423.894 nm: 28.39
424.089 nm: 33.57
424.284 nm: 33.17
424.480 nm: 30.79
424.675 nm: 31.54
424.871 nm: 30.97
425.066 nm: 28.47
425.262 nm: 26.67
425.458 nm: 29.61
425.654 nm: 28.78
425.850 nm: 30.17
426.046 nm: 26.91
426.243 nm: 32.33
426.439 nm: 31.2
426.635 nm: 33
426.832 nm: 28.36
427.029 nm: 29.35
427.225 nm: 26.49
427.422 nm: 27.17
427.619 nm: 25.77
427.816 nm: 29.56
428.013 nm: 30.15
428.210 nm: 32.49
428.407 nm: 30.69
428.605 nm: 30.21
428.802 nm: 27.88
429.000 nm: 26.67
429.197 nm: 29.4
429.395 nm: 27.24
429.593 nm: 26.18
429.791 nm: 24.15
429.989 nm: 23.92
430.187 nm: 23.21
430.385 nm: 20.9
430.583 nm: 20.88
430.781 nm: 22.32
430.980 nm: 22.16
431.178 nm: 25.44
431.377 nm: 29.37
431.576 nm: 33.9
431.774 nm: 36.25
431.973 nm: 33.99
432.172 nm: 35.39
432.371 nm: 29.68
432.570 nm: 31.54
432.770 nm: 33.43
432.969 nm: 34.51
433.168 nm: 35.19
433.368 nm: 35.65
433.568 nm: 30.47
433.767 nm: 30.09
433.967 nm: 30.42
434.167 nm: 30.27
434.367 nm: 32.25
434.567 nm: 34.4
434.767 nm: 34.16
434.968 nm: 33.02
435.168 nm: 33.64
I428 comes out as -0.09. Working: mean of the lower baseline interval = 29.9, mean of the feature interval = 28.6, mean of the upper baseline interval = 25.8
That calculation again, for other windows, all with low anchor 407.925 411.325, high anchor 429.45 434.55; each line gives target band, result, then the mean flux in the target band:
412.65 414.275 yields 0.104 nm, 27.3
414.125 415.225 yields 0.107 nm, 26.3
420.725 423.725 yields 0.039 nm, 28.9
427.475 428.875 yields -0.009 nm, 29.5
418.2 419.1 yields 0.014 nm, 28.7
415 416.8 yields 0.020 nm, 28.8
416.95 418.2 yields 0.117 nm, 26.4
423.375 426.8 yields -0.124 nm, 30.3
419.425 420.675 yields 0.054 nm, 27.9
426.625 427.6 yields 0.035 nm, 28.2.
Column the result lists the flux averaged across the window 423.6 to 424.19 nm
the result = 30.4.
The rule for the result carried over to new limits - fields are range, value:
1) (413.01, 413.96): 27.7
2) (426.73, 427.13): 28.9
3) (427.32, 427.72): 26.5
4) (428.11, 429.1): 29.6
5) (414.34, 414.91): 26.3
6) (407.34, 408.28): 27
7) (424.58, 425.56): 29.4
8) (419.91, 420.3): 26.8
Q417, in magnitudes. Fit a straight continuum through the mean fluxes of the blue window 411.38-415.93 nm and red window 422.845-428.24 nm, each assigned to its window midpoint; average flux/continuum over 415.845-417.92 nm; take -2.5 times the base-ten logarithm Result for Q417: 0.01 mag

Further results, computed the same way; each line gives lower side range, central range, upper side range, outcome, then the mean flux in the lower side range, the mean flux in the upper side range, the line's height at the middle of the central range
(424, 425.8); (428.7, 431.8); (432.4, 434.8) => 0.22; 30.4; 32.6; 31.7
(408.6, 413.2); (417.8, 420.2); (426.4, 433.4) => 0.03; 28.7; 28.9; 28.8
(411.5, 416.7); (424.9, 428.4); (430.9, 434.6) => 0.05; 28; 31.8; 30.6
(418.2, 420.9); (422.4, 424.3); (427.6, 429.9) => -0.01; 28.4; 28.4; 28.4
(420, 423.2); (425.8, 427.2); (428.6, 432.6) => -0.07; 28.6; 27.5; 28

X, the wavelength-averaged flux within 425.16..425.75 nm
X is 28.3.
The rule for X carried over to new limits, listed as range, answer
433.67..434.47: 30.8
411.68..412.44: 28.5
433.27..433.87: 32.1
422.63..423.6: 27.9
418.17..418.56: 27.6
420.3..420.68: 29.8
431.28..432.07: 33.4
